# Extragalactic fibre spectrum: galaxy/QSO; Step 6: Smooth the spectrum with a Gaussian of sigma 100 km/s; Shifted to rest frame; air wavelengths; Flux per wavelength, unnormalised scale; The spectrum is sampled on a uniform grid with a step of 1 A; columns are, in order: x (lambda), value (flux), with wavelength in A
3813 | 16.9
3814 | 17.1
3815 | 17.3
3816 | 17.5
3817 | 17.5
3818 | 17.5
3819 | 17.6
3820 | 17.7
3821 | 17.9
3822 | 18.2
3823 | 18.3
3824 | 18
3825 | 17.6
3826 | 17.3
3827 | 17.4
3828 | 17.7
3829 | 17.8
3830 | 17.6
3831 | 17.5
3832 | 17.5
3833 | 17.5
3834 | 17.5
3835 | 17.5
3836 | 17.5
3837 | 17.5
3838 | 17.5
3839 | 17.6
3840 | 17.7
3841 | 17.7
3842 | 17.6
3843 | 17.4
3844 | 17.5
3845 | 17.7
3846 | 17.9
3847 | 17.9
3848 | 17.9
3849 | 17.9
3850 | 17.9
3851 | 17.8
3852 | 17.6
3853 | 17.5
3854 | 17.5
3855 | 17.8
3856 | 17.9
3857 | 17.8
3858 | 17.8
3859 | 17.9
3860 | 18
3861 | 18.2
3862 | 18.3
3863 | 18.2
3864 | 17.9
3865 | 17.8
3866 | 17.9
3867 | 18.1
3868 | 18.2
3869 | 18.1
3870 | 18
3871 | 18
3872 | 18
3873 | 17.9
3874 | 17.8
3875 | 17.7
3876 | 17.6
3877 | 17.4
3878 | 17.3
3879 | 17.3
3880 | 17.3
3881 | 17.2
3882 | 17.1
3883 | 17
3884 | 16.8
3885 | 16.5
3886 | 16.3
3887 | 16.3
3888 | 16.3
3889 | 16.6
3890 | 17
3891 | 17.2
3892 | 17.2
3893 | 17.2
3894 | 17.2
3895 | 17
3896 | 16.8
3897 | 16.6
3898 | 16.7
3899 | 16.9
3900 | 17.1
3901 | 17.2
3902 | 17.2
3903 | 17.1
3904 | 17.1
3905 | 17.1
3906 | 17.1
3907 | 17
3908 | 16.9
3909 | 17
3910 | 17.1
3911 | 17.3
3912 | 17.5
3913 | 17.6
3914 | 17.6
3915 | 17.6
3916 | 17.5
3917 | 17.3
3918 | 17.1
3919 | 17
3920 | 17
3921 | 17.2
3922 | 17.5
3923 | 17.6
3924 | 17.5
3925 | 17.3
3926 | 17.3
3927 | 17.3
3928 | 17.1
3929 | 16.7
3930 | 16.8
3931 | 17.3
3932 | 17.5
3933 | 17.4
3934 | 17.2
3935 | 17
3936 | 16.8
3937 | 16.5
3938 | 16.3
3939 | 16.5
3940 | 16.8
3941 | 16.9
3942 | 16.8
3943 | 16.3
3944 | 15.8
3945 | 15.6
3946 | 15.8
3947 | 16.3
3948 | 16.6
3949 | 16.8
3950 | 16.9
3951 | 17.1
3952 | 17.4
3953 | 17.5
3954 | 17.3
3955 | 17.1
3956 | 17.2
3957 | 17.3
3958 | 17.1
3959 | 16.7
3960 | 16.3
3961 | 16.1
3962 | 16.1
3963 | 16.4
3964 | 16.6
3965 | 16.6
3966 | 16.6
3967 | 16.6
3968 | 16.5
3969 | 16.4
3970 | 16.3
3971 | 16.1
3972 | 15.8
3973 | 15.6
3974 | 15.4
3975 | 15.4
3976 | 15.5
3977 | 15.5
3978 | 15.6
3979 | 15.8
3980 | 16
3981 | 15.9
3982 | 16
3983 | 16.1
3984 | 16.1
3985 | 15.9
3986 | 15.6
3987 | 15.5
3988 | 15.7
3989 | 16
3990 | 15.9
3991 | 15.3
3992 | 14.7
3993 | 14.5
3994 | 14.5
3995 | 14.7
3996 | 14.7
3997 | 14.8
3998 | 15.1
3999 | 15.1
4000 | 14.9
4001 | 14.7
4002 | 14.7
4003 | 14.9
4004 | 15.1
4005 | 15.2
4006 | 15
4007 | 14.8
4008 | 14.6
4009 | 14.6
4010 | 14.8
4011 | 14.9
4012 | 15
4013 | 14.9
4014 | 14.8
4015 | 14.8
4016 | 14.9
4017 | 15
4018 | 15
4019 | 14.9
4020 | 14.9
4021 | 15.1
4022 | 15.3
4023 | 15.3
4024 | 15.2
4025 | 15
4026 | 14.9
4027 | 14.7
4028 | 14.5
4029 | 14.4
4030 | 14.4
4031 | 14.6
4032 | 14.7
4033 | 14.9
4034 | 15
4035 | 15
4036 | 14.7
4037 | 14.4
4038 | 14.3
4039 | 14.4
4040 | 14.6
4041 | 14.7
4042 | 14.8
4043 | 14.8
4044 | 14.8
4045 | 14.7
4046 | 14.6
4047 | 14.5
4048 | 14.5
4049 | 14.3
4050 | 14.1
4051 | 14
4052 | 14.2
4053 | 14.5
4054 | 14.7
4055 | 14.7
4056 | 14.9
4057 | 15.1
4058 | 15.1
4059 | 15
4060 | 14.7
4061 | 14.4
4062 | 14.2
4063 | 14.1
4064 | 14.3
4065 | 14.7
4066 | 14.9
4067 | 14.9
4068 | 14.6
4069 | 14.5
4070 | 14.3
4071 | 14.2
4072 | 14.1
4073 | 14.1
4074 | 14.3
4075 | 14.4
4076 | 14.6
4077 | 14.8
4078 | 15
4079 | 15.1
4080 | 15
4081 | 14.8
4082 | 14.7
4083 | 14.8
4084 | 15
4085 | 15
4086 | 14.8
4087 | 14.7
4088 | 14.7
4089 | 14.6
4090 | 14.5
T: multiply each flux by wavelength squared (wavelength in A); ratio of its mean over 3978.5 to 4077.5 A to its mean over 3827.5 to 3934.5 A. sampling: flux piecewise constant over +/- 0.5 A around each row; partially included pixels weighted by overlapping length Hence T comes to 0.9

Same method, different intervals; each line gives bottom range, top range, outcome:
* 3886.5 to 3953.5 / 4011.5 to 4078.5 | 0.92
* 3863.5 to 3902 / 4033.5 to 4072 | 0.92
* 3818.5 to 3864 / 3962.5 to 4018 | 0.94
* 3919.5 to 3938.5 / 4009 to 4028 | 0.91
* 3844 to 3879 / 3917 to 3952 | 0.98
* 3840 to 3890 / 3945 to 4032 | 0.94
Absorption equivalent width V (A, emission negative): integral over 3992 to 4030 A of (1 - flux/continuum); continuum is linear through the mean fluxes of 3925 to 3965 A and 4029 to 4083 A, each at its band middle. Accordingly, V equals 1.5 A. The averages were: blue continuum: 16.8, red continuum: 14.6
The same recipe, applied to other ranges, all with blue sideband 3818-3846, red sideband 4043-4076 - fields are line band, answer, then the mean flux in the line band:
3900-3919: -0.7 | 17.2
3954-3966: -0.6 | 16.7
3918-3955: -1.6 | 16.9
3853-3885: -1.1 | 17.7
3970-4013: 0.4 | 15.3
